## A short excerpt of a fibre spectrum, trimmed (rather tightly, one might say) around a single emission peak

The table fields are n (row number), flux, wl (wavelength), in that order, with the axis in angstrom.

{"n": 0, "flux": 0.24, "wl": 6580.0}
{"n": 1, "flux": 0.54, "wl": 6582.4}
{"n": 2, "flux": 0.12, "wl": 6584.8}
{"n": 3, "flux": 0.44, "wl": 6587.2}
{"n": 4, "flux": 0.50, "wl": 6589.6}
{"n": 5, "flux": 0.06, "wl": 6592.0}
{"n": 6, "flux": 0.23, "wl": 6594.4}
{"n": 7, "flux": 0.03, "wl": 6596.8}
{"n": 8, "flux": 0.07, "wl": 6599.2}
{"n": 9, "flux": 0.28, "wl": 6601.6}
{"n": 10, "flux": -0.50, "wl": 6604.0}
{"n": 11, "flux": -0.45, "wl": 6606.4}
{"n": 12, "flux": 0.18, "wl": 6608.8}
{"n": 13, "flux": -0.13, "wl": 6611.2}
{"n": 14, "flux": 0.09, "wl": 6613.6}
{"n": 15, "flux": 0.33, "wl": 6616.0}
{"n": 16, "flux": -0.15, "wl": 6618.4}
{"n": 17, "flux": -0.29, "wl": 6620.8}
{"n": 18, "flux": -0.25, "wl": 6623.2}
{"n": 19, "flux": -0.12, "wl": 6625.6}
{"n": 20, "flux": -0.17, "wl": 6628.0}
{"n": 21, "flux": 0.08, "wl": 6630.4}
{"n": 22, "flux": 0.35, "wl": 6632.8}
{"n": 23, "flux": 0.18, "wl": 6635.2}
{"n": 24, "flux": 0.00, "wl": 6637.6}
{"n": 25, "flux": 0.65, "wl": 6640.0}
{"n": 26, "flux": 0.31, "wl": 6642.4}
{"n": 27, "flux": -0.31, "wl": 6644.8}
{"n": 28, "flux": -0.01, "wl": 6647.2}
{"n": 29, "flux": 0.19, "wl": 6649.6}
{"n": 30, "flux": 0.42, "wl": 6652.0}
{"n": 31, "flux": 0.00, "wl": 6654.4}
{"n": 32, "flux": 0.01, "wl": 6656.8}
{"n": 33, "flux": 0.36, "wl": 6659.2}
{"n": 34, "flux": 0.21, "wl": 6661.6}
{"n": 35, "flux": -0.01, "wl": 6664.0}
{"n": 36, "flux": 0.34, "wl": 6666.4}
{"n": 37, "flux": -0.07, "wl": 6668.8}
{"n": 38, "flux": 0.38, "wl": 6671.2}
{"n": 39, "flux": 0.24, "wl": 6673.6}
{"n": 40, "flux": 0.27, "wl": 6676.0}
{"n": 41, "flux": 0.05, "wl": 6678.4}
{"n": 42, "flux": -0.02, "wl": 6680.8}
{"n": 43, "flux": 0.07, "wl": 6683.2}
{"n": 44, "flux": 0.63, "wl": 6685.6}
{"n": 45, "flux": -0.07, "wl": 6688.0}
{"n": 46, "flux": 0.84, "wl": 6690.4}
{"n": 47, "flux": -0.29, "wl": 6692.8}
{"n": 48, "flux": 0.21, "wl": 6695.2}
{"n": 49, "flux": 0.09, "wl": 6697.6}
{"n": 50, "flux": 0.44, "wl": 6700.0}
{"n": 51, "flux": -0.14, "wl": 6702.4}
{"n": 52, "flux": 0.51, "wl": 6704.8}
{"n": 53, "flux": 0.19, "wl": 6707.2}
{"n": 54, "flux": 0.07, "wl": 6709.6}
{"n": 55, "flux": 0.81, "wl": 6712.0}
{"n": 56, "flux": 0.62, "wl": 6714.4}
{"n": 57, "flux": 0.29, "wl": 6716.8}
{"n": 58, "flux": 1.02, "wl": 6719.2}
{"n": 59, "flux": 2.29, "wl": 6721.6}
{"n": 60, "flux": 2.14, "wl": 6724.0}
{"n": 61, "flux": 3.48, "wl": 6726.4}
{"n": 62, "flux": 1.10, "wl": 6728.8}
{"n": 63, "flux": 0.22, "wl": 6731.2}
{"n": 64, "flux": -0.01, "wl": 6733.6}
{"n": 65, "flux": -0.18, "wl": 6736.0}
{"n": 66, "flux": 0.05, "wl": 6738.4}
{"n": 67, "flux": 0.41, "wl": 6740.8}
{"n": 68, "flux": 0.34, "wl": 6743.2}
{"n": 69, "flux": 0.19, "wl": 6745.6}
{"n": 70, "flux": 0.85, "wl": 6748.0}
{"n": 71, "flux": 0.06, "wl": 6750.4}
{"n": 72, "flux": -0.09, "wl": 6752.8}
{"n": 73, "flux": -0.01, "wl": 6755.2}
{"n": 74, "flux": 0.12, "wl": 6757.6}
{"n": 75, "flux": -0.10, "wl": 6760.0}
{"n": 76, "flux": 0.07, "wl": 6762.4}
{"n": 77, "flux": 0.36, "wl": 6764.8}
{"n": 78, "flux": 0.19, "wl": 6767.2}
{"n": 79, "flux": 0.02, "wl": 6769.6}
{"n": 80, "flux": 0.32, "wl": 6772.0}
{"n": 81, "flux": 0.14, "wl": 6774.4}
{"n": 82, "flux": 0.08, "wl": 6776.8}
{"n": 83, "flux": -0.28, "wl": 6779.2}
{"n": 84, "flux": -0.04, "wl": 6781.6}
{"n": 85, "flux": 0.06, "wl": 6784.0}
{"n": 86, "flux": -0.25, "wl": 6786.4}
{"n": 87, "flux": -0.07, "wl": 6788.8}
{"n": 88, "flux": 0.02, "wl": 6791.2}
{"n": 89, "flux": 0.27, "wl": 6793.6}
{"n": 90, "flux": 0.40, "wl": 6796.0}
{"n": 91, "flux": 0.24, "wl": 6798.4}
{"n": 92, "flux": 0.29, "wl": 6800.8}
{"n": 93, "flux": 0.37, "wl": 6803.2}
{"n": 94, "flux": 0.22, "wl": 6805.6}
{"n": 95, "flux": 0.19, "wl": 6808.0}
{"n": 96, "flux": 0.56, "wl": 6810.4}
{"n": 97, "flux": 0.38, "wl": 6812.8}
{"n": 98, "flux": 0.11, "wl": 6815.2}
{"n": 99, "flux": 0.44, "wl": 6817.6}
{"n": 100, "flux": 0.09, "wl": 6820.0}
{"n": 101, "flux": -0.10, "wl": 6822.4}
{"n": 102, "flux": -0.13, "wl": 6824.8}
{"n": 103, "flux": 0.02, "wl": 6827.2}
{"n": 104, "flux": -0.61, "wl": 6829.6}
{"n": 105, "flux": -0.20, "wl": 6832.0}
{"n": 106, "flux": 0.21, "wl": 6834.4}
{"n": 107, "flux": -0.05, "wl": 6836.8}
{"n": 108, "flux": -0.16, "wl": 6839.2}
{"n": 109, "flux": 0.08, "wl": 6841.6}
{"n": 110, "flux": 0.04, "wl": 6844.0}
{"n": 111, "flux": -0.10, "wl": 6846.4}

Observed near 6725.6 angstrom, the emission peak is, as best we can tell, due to [O II]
